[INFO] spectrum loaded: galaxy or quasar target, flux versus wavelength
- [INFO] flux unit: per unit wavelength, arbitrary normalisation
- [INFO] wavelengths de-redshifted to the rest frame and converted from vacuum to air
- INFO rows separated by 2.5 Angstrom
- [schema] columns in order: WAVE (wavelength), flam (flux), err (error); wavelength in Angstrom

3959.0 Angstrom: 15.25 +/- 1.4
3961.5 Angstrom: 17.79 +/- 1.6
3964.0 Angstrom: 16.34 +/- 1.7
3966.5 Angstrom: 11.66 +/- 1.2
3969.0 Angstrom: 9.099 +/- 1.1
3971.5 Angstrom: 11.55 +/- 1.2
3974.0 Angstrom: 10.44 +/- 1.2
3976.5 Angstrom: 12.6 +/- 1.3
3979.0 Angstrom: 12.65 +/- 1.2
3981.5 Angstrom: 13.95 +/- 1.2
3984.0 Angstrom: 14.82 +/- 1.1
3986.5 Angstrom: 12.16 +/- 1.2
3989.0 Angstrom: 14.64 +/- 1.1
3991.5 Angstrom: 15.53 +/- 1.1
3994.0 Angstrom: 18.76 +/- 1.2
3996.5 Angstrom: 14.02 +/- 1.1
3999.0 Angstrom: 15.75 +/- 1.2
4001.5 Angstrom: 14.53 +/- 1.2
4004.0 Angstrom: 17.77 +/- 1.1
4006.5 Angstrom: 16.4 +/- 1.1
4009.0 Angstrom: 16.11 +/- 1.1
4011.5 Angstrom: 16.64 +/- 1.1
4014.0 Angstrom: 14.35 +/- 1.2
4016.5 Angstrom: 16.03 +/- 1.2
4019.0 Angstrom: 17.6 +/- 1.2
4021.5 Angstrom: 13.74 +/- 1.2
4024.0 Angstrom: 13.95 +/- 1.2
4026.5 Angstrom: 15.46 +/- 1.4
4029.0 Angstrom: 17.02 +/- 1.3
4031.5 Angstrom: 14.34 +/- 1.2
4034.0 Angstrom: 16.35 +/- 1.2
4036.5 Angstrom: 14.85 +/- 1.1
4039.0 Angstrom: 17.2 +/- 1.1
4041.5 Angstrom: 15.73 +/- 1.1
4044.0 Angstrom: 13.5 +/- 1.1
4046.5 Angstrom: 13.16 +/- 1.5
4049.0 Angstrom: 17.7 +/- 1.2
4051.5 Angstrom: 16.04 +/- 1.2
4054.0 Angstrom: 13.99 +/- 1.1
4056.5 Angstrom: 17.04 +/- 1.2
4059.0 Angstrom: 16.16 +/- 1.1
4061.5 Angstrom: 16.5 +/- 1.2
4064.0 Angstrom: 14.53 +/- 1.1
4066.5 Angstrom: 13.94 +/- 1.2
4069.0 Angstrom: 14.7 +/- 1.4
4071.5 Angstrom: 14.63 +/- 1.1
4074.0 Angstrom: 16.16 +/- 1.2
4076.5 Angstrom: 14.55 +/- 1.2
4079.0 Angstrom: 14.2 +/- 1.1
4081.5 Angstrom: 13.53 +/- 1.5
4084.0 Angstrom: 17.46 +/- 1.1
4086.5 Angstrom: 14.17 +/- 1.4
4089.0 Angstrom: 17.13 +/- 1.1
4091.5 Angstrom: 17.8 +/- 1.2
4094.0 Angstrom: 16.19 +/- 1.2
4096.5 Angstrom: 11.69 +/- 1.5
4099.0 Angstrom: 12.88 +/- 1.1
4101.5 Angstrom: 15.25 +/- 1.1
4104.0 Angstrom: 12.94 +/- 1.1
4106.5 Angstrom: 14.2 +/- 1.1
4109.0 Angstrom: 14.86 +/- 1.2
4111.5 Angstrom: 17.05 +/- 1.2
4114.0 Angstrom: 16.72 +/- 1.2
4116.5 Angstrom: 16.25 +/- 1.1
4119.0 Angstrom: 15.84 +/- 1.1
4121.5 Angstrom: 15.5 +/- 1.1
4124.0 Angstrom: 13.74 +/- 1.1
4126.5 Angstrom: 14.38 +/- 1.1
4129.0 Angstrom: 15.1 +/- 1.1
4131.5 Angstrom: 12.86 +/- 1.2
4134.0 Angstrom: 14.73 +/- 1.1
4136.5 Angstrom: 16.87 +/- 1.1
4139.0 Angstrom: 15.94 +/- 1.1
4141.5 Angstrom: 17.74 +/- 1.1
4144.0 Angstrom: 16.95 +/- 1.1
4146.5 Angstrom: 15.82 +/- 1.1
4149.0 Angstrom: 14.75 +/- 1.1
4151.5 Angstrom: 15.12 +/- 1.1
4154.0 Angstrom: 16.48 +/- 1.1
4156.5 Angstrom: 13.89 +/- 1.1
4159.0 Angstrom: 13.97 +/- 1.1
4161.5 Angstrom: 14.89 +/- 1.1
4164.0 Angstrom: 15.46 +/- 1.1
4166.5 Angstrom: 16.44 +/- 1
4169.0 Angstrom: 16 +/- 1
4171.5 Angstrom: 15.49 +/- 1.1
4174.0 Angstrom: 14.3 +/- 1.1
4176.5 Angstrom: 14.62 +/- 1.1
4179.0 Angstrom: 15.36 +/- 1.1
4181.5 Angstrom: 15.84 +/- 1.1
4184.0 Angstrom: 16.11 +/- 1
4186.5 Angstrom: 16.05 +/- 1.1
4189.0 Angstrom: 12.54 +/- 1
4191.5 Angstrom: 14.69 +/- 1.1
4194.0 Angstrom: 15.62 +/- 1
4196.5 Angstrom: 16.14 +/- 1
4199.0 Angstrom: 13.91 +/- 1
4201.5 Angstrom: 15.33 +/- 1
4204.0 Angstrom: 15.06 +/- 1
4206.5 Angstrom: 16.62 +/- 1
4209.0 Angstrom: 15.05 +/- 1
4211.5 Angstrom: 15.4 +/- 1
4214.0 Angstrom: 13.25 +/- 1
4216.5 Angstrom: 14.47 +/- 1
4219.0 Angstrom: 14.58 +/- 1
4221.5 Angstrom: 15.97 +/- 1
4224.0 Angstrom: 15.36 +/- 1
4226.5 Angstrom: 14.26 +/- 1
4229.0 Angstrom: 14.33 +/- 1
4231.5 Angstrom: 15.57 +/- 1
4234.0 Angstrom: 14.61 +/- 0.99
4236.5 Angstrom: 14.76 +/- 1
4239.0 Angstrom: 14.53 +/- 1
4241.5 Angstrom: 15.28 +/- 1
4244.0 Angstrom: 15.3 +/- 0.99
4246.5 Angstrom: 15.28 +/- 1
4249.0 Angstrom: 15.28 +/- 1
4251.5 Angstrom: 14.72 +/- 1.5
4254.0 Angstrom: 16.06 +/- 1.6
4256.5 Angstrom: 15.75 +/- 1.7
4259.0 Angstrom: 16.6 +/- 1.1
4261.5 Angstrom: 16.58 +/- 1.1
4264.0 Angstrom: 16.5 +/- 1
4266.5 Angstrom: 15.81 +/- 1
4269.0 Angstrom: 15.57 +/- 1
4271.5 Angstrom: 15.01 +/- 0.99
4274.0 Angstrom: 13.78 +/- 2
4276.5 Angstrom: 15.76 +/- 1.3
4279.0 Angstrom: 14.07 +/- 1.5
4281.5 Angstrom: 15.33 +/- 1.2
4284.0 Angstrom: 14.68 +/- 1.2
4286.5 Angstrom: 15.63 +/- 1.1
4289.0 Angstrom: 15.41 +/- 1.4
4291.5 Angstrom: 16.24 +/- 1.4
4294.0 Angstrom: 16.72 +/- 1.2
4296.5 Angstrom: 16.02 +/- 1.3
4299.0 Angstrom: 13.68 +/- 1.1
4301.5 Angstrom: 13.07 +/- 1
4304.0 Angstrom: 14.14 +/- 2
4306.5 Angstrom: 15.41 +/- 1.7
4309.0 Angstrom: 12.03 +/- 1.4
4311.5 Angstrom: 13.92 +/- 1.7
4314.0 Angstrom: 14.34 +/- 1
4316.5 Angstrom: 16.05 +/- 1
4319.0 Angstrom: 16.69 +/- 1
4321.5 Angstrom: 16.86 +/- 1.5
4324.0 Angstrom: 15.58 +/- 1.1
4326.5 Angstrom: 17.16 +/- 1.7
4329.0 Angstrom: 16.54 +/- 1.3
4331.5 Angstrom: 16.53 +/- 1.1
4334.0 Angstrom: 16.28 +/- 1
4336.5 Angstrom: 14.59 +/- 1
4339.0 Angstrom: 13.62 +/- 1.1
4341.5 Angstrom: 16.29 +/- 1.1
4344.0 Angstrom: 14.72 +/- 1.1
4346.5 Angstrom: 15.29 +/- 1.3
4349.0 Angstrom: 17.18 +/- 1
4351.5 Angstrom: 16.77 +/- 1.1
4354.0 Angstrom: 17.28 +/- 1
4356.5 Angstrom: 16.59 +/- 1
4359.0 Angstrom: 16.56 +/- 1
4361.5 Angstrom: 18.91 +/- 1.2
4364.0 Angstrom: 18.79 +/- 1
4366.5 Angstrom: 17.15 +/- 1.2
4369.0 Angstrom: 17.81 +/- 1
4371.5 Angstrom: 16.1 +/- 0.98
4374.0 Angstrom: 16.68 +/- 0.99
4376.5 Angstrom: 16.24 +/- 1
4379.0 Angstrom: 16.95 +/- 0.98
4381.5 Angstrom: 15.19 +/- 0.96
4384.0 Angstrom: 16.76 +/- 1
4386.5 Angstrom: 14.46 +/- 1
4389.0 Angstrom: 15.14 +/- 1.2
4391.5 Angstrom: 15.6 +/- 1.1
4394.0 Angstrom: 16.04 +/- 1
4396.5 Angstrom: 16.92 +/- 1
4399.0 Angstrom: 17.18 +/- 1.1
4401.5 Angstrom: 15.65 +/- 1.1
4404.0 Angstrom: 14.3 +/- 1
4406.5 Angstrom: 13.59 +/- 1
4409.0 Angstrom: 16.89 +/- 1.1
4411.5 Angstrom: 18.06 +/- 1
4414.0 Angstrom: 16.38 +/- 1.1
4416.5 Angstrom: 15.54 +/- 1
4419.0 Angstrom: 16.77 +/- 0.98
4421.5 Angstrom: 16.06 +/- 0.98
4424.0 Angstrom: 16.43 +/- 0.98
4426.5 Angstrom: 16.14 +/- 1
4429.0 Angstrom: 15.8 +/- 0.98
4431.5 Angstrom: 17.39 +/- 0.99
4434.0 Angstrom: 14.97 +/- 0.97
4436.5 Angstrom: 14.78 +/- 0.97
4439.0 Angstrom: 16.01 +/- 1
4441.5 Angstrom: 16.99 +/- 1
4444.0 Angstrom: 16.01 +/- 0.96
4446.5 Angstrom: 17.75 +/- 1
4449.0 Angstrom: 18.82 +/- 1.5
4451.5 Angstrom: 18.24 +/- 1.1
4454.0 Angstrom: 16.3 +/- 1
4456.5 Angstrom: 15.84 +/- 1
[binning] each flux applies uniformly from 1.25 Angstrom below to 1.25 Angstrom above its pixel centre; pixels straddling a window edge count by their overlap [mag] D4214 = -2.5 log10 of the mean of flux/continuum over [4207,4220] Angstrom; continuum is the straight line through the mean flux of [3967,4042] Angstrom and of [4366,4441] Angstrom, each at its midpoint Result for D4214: 0.06 mag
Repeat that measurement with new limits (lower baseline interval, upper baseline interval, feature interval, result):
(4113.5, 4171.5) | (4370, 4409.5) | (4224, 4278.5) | 0.023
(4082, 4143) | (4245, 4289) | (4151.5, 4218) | 0.017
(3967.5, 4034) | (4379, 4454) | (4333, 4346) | 0.058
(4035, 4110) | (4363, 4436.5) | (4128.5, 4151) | -0.022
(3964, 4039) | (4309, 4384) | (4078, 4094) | -0.052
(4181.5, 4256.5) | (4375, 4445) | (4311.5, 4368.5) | -0.044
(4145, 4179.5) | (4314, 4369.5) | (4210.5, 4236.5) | 0.061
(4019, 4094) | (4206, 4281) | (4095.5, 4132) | 0.049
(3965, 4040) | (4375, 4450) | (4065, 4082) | 0.026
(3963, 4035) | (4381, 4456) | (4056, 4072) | -0.032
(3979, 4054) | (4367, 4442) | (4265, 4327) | 0.053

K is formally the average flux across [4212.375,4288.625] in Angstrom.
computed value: 15.2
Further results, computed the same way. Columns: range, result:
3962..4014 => 14.3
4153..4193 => 15.1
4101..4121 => 15.4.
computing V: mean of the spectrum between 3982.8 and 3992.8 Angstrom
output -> 14.3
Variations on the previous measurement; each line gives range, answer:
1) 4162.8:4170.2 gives 16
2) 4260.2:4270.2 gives 16.1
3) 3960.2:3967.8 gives 15.2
